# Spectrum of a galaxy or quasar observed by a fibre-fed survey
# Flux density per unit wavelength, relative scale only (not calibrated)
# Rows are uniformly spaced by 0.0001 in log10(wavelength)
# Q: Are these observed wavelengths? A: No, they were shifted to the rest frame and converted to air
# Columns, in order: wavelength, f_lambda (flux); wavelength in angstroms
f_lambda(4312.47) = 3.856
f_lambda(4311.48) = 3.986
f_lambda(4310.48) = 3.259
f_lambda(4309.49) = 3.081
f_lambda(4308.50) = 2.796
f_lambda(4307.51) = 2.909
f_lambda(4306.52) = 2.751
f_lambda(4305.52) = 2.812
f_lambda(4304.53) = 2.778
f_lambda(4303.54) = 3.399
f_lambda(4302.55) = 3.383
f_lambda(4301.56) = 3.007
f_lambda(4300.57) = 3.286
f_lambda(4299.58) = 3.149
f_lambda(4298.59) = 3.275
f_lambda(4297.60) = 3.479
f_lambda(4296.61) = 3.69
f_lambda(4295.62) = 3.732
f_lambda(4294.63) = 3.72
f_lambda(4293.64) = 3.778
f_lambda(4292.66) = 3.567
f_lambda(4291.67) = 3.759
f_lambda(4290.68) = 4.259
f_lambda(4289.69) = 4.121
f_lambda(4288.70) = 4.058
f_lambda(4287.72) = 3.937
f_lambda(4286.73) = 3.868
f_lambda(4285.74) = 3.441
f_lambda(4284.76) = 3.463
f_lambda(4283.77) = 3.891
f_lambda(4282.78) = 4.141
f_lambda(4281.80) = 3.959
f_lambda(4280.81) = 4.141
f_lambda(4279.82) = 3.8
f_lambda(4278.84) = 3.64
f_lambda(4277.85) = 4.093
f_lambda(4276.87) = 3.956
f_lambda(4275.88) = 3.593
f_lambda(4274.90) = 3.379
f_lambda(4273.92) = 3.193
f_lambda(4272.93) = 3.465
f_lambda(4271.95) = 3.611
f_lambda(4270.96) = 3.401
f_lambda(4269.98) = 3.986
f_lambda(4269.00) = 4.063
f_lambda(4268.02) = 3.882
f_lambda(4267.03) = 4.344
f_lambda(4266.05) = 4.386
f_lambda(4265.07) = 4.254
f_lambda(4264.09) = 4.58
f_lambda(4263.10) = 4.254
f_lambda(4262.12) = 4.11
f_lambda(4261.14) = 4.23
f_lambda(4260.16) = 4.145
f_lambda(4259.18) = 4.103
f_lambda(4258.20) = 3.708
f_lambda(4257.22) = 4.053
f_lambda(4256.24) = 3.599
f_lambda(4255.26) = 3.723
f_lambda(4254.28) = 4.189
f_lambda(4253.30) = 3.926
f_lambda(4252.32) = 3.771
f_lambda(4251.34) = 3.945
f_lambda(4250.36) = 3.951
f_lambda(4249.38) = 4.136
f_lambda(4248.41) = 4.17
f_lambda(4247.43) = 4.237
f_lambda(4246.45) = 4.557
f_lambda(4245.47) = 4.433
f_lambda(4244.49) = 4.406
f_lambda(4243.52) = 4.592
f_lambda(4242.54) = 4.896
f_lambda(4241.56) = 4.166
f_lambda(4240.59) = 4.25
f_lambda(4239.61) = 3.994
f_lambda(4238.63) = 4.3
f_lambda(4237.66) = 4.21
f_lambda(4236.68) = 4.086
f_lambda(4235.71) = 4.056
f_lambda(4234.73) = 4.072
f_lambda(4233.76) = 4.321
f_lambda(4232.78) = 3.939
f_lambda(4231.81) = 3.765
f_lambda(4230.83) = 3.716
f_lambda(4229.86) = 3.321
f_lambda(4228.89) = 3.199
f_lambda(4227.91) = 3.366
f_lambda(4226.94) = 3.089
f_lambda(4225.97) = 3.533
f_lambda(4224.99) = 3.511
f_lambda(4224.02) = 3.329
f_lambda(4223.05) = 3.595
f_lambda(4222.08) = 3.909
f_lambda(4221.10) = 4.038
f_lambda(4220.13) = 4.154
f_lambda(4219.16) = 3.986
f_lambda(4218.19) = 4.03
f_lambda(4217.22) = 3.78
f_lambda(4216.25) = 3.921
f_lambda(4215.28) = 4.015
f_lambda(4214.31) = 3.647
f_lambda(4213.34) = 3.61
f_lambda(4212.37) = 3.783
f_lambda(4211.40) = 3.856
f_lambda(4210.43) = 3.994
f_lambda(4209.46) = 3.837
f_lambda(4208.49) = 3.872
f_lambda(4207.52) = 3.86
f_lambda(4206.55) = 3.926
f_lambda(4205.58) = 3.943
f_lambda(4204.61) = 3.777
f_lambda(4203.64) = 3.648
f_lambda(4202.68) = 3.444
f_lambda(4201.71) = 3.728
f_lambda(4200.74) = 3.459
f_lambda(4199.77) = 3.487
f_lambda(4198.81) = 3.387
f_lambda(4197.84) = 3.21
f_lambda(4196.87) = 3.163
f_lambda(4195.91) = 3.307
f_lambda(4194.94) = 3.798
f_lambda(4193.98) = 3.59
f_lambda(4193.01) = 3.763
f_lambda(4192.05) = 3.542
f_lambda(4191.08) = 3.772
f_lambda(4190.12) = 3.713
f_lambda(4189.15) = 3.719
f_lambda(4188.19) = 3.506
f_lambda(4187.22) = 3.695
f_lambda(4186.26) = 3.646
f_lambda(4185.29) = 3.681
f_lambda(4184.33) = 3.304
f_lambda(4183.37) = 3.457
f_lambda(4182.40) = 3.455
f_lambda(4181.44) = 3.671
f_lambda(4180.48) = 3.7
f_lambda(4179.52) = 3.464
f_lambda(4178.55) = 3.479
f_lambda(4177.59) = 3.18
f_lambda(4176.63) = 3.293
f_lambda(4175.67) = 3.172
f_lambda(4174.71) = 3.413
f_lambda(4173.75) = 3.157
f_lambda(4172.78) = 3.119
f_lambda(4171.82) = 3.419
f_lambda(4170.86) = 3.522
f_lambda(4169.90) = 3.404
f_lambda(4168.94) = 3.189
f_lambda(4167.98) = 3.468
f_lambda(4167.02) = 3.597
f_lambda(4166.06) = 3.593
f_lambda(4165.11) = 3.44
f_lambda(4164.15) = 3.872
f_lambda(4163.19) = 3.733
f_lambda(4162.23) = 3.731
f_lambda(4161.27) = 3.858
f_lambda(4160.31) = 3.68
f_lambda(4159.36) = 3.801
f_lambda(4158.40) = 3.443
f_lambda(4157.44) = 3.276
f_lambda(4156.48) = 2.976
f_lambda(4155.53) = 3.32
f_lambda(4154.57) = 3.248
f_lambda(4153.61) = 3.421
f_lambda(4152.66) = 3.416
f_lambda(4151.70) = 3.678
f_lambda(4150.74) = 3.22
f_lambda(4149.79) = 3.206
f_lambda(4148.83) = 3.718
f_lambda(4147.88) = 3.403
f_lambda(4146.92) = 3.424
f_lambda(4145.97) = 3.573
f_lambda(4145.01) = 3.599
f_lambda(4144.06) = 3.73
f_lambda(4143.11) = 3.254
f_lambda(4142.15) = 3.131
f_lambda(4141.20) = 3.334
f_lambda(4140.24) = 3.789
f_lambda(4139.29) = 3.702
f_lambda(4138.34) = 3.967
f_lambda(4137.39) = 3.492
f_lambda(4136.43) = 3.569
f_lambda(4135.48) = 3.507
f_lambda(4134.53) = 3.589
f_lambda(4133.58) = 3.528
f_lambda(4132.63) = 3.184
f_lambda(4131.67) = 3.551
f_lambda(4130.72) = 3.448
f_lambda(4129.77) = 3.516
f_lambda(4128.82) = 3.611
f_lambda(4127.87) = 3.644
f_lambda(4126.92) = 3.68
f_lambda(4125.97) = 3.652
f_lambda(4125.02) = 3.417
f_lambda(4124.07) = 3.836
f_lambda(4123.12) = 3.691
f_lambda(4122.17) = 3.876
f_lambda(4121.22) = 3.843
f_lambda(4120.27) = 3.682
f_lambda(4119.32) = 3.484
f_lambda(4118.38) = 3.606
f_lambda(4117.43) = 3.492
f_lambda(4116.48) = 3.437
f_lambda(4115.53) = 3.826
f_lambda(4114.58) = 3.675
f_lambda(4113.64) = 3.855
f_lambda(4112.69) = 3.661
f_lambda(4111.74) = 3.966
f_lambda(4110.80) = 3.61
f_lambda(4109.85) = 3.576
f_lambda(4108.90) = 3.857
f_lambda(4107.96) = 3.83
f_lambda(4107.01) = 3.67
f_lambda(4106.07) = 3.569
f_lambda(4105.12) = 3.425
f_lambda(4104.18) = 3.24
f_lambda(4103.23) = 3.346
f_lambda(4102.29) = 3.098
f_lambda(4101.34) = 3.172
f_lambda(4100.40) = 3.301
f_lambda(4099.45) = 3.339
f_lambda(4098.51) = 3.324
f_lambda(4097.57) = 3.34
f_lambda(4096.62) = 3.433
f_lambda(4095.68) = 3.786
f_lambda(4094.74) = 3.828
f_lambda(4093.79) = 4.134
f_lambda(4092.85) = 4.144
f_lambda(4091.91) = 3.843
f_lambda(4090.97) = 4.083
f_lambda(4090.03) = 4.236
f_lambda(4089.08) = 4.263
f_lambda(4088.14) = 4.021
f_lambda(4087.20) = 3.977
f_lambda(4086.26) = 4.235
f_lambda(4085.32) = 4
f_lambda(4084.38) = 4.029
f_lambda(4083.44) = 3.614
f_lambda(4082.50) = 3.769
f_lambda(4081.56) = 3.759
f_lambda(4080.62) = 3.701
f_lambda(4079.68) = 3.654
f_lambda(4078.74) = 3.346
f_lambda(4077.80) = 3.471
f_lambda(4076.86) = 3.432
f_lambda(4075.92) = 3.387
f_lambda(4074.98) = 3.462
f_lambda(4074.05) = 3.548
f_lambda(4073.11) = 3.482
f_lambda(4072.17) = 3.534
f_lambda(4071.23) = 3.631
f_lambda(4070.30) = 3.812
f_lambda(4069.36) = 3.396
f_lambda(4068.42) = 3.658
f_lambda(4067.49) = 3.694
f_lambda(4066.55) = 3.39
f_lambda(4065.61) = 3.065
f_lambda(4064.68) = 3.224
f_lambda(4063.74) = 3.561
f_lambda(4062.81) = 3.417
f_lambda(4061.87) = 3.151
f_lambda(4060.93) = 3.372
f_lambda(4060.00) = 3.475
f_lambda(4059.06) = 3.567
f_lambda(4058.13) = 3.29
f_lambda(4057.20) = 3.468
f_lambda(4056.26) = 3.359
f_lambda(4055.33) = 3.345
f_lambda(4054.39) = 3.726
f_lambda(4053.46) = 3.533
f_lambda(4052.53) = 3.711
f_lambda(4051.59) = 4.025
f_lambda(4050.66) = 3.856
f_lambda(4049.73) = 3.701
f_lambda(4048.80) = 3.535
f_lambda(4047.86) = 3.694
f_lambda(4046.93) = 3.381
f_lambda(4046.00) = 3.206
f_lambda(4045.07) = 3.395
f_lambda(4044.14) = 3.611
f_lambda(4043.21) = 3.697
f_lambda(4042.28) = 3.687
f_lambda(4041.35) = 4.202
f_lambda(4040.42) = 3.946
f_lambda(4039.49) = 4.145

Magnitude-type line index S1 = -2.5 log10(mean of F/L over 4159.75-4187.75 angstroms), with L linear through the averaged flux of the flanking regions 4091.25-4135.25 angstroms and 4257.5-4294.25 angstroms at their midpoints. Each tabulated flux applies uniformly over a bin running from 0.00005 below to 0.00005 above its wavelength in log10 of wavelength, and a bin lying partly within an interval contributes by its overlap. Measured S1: 0.066 mag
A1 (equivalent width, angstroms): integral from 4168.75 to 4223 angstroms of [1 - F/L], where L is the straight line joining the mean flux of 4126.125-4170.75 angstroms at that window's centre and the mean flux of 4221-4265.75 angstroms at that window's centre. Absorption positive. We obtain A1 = 2.0 angstroms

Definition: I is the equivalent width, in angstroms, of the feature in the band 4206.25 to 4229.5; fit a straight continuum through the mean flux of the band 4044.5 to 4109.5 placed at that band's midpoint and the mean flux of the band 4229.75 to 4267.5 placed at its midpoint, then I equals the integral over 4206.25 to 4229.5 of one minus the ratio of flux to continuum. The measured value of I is 1.7 angstroms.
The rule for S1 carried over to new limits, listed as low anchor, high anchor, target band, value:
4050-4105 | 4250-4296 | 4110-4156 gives 0.04 mag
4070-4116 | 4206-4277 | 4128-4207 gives 0.09 mag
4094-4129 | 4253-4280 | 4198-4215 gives 0.02 mag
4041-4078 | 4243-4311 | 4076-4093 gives -0.09 mag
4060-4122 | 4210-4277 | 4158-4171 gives 0.05 mag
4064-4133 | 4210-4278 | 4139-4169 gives 0.08 mag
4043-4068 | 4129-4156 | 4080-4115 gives -0.07 mag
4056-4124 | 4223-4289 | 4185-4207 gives 0.06 mag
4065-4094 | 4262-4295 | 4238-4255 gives -0.10 mag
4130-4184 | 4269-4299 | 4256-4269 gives -0.12 mag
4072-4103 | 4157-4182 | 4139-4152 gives 0.02 mag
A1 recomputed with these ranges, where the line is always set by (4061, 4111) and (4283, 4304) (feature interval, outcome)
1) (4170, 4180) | 0.8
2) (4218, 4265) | -4.7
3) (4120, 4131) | -0.1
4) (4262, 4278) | -1.2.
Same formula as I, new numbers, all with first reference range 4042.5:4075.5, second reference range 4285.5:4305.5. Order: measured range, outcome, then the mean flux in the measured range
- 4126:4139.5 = -0.15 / 3.57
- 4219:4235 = -0.60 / 3.69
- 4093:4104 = 0.15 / 3.48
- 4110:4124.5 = -0.70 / 3.7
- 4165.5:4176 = 0.50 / 3.37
